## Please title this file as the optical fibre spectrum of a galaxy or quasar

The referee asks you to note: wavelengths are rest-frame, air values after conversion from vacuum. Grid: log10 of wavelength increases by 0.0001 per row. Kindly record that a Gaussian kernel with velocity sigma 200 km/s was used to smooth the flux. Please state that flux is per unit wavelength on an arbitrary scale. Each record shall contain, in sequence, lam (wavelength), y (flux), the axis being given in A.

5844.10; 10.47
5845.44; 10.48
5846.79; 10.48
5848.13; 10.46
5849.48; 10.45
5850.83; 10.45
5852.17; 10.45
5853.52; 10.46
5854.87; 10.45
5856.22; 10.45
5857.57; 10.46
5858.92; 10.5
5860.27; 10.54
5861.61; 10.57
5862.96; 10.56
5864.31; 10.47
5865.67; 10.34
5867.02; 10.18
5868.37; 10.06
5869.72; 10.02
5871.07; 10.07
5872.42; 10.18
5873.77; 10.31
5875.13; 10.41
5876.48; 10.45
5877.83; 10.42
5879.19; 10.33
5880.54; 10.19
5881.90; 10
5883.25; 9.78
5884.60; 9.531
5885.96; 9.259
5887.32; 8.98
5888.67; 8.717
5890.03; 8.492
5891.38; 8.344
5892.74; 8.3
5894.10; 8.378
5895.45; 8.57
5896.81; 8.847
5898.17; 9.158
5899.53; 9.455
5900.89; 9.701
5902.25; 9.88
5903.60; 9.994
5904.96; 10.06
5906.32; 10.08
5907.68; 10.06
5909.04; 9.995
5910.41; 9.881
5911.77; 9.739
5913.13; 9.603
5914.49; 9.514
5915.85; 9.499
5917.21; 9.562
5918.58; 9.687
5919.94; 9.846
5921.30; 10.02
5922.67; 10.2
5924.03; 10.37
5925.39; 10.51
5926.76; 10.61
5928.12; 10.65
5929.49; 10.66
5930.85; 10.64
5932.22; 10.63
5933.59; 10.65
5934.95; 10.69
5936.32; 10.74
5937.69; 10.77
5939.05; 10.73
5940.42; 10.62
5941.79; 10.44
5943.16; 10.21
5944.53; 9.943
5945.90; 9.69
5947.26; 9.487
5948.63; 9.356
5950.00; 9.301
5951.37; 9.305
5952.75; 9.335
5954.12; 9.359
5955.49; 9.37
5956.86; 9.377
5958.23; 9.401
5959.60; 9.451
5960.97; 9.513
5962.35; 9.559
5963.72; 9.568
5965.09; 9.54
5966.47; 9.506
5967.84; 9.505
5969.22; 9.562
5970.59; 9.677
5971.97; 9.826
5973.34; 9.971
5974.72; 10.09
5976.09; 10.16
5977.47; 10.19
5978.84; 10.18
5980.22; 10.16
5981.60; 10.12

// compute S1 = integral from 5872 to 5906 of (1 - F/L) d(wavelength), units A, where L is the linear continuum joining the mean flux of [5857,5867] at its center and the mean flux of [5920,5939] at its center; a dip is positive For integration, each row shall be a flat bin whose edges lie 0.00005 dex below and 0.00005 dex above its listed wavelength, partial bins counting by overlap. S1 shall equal 3.2 A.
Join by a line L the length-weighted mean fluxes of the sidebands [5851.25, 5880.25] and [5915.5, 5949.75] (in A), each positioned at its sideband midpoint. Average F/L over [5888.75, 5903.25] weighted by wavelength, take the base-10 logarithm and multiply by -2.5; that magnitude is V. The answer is 0.156 mag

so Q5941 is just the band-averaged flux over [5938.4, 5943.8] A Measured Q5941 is 10.5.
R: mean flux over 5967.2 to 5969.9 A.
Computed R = 9.51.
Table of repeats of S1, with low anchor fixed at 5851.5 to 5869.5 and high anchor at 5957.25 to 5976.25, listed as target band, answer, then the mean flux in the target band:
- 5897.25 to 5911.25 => 0.4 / 9.81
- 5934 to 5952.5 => -0.5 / 10.1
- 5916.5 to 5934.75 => -0.7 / 10.3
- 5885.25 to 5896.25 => 1.7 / 8.63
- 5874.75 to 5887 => 0.3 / 10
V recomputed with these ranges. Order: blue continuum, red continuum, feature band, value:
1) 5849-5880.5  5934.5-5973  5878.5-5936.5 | 0.04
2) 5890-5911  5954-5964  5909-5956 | -0.07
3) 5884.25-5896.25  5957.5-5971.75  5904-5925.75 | -0.11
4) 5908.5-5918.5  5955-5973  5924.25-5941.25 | -0.11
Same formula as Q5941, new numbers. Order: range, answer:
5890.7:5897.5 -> 8.49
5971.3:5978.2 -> 10.1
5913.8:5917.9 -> 9.52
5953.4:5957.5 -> 9.38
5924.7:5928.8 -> 10.6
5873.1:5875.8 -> 10.3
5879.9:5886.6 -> 9.75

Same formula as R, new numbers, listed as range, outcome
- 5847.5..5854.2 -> 10.4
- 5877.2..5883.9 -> 10.1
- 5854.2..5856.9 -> 10.4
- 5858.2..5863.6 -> 10.6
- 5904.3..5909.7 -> 10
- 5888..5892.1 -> 8.51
